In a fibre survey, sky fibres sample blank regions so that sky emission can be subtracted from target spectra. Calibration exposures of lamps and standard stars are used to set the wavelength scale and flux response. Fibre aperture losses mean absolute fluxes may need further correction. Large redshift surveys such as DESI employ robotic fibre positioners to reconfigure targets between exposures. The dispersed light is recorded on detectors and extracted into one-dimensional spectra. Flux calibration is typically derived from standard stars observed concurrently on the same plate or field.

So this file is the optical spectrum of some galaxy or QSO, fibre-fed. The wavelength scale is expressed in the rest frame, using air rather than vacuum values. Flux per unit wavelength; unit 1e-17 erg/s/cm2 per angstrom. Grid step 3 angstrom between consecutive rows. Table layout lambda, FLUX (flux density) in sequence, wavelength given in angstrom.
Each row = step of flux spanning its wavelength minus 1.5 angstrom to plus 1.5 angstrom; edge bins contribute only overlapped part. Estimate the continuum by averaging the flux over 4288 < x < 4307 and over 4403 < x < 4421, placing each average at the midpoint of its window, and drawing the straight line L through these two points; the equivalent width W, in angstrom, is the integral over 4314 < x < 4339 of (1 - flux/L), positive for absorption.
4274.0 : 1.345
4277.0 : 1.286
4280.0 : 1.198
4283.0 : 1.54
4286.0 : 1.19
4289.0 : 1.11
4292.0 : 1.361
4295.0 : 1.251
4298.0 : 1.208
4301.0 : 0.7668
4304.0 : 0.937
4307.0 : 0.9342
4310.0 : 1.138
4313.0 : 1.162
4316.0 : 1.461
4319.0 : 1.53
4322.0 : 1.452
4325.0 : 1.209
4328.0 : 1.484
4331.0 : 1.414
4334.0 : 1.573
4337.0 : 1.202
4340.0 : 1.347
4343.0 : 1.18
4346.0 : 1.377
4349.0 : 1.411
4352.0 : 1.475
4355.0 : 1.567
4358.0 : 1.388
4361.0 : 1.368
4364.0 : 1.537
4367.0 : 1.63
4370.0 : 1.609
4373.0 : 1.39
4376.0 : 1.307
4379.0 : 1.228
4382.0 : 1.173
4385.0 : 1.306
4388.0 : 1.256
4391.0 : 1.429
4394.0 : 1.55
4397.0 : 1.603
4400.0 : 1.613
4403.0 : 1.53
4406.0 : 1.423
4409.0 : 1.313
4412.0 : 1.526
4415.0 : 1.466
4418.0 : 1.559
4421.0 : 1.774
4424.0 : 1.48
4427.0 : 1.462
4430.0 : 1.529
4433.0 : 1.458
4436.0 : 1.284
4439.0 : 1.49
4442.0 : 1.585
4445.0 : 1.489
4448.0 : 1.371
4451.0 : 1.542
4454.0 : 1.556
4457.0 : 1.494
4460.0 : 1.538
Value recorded -4.6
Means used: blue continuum 1.09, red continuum 1.49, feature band 1.41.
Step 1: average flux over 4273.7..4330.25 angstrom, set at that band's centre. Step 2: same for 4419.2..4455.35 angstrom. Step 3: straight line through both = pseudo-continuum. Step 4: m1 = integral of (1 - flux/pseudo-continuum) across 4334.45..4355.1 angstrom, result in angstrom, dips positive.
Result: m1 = -0.61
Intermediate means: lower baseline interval 1.24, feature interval 1.36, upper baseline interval 1.5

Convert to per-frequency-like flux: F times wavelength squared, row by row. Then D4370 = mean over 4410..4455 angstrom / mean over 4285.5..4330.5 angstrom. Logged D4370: 1.30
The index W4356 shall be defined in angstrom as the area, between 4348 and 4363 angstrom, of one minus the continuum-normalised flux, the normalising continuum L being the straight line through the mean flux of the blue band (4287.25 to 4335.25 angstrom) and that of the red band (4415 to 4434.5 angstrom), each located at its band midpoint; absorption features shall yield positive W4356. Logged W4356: -0.9 angstrom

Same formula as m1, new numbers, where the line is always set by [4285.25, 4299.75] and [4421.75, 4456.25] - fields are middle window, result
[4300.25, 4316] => 2.6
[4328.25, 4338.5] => -0.9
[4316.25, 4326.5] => -1.1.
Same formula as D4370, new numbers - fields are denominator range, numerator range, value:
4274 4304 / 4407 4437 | 1.31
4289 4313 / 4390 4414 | 1.44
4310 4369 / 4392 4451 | 1.11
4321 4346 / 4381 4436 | 1.12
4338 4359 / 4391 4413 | 1.11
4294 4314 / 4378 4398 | 1.35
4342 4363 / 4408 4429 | 1.11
